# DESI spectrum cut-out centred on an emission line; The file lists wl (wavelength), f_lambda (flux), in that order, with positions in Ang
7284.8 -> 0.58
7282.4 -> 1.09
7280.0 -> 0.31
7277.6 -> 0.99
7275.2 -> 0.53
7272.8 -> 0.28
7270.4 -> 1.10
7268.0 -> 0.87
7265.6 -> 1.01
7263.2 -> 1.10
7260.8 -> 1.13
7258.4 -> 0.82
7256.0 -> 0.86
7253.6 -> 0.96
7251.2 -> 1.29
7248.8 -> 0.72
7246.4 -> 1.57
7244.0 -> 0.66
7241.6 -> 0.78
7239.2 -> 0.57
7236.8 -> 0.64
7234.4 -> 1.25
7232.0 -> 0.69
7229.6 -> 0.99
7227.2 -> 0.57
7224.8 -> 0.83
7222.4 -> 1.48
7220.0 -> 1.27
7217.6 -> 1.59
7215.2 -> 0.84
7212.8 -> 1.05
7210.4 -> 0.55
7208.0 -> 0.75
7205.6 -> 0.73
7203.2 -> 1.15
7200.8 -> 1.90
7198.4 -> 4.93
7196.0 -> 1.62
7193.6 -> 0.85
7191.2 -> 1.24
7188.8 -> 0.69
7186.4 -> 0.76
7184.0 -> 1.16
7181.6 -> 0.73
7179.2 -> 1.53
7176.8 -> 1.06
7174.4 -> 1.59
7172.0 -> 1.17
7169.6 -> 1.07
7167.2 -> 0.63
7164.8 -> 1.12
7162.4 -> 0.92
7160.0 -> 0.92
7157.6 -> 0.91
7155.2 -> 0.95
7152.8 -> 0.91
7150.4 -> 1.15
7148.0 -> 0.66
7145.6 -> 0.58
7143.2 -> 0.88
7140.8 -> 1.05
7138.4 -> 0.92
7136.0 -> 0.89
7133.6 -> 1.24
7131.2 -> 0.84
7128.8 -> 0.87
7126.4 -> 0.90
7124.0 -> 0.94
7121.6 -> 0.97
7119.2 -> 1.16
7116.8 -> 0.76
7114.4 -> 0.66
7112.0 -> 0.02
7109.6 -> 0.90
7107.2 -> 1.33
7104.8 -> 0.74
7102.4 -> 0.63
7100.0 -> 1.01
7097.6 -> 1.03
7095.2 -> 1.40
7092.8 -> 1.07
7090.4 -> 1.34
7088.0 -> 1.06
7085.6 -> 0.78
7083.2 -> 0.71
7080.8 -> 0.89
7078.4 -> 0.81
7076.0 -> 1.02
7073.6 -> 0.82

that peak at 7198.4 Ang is Halpha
